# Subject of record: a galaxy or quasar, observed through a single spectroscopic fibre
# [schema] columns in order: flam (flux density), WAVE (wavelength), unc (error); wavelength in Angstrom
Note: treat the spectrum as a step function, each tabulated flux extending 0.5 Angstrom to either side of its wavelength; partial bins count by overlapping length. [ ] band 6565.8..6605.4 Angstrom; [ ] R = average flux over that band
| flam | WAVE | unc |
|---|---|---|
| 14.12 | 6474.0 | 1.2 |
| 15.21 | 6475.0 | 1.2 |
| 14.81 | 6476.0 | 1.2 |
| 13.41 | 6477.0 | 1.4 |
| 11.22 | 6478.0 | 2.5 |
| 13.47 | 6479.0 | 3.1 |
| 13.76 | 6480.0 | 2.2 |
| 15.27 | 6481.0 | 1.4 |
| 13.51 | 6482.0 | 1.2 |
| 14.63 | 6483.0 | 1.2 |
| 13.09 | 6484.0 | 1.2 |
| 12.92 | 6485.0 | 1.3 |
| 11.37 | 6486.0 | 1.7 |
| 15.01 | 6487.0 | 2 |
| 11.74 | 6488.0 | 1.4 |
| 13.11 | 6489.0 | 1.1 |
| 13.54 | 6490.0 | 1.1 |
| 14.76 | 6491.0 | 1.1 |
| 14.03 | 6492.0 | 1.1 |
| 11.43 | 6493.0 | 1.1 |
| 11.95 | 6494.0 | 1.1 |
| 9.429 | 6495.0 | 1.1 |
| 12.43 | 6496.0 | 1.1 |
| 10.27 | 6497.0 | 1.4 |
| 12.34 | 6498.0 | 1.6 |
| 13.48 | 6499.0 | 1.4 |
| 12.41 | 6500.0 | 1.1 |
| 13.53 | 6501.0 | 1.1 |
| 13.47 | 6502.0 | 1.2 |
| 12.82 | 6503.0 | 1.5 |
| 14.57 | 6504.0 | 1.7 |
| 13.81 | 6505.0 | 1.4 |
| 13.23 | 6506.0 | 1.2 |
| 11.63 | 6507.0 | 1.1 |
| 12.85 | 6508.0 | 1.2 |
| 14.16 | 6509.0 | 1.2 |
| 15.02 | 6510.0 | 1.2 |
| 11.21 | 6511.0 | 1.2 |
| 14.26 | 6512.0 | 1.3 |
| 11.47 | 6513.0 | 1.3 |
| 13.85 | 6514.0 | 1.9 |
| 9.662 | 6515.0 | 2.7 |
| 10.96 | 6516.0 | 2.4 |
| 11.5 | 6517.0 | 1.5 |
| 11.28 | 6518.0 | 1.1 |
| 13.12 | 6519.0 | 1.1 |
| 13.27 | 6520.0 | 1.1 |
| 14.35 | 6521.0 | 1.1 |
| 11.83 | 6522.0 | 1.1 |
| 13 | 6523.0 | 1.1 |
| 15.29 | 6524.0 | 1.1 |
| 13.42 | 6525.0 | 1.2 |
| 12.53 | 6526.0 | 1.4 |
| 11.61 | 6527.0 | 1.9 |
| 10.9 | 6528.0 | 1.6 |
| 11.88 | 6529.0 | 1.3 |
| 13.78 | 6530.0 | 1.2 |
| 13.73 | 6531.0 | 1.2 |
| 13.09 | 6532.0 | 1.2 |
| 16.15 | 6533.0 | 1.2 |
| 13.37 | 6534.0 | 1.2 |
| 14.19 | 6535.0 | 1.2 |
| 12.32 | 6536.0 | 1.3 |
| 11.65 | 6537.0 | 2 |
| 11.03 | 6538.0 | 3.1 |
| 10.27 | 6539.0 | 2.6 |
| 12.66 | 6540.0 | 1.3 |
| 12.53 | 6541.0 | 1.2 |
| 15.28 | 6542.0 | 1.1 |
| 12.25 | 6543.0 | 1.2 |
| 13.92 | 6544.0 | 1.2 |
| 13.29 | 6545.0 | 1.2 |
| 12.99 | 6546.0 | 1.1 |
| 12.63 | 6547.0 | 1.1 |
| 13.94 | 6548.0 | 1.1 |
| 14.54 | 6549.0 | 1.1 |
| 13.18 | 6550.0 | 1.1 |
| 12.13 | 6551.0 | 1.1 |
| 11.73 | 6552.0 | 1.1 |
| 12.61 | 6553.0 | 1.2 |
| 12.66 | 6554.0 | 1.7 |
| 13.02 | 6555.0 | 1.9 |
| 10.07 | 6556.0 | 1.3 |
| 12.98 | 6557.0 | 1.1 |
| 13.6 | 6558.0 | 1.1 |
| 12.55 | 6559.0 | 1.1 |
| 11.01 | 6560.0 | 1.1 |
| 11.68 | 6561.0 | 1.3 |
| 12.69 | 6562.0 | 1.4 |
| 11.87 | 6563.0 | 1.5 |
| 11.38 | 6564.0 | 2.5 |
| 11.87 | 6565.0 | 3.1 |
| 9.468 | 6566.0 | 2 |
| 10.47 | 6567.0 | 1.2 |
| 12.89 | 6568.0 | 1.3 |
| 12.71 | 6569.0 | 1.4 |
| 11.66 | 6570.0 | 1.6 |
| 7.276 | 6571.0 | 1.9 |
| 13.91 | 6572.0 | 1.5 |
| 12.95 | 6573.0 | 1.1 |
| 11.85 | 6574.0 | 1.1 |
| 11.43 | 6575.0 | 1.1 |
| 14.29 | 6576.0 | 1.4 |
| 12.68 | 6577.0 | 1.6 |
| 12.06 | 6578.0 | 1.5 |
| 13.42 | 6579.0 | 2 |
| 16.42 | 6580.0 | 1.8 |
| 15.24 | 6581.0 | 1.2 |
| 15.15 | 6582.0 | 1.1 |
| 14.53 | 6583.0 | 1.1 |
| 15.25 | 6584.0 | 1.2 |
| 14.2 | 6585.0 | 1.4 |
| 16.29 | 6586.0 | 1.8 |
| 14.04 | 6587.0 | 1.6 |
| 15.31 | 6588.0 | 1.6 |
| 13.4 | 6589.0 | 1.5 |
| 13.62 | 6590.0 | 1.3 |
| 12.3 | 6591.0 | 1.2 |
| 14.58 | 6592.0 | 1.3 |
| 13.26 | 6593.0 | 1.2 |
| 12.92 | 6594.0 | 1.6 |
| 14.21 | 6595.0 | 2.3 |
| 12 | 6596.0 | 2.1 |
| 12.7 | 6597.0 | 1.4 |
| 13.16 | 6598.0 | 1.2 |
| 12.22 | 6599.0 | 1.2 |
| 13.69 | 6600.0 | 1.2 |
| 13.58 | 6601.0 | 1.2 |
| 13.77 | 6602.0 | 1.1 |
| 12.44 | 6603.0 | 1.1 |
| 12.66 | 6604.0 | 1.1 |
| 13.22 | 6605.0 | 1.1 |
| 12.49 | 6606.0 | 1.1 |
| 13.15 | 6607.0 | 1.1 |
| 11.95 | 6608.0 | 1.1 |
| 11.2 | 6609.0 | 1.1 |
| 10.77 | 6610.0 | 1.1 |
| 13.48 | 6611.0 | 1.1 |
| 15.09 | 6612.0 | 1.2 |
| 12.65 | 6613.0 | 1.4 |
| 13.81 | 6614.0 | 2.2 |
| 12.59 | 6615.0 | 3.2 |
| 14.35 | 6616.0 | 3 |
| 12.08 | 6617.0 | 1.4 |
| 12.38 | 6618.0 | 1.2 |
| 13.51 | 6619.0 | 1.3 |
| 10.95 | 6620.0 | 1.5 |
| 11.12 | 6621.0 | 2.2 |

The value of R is 13.2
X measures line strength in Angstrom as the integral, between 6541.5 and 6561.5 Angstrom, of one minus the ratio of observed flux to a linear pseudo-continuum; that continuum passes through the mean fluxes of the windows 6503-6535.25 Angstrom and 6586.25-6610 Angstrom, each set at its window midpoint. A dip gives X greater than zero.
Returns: 0.3 Angstrom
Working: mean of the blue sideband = 13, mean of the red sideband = 13.1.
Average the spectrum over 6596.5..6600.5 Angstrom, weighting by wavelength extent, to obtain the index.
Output 12.9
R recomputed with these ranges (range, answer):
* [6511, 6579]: 12.5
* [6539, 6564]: 12.7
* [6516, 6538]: 12.9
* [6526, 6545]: 12.8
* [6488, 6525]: 12.8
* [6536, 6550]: 12.8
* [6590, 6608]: 13.1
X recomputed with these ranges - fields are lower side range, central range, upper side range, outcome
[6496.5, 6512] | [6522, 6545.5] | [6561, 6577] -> -0.88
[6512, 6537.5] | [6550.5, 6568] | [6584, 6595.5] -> 2.02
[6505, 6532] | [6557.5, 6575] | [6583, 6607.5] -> 1.96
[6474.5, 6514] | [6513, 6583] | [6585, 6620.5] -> 2.66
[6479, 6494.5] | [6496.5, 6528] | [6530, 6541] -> 0.84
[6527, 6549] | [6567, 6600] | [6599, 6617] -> -0.98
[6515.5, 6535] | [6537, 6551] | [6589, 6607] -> 0.10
